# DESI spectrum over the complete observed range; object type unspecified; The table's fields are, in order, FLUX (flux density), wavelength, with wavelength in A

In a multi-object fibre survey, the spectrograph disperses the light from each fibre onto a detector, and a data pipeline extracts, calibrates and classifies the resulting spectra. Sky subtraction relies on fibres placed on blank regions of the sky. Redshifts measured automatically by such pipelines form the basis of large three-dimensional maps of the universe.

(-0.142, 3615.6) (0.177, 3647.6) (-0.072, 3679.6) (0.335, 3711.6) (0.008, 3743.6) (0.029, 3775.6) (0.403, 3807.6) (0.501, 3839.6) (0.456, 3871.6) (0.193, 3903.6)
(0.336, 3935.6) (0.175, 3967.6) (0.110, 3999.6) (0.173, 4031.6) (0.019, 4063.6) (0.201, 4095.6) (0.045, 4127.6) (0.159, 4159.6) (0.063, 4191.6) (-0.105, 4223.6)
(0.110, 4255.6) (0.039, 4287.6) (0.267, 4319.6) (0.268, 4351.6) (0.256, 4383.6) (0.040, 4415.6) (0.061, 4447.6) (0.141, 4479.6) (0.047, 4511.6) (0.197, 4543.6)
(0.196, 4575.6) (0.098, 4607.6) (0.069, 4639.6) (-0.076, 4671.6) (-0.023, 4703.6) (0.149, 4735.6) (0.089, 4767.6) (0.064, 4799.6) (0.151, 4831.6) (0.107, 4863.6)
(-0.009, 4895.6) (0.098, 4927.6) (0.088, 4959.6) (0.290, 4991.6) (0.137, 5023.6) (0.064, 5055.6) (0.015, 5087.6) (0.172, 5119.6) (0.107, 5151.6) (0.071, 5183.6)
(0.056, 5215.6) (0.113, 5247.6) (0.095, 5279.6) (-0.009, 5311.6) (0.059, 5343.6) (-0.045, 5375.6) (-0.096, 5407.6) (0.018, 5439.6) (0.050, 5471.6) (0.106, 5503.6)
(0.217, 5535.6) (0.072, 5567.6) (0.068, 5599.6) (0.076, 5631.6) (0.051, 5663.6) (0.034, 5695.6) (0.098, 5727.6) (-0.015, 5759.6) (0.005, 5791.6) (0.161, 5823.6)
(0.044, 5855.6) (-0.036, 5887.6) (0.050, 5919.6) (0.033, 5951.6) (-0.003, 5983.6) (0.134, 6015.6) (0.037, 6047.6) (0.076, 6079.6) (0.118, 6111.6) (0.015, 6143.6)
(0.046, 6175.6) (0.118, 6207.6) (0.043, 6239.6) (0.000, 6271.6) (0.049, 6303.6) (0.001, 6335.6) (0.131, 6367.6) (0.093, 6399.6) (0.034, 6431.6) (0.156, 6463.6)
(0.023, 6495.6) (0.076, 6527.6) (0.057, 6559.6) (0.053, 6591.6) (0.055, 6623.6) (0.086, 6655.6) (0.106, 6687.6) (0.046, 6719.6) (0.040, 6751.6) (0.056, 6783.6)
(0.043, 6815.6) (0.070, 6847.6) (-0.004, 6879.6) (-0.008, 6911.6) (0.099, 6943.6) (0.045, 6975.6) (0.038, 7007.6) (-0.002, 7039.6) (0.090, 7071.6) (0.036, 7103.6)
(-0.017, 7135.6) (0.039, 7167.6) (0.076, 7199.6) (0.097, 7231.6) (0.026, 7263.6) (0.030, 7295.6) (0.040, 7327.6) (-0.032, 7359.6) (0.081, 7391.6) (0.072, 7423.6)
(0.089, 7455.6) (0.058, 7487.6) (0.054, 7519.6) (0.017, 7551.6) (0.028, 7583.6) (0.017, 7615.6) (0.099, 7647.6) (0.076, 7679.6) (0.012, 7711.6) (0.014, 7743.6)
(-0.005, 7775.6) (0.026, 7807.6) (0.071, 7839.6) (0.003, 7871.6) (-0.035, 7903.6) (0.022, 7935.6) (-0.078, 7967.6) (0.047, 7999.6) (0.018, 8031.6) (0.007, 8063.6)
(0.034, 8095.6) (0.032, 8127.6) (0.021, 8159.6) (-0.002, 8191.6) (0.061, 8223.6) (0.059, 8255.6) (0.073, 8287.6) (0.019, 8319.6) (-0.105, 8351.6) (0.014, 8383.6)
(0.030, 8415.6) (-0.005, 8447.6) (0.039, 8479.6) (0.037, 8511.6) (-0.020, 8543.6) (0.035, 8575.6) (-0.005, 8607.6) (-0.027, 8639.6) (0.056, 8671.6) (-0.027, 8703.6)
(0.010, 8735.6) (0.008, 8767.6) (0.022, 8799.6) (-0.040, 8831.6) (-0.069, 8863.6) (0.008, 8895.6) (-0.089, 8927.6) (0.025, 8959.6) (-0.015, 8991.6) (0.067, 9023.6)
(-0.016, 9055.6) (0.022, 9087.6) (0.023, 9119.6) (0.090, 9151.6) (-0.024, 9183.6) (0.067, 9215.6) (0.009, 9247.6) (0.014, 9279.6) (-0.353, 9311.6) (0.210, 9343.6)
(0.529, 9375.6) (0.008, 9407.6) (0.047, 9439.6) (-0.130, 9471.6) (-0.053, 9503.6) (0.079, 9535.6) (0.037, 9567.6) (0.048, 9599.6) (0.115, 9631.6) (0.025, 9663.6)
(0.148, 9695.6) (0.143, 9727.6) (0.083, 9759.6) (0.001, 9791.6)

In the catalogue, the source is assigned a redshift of 1.51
